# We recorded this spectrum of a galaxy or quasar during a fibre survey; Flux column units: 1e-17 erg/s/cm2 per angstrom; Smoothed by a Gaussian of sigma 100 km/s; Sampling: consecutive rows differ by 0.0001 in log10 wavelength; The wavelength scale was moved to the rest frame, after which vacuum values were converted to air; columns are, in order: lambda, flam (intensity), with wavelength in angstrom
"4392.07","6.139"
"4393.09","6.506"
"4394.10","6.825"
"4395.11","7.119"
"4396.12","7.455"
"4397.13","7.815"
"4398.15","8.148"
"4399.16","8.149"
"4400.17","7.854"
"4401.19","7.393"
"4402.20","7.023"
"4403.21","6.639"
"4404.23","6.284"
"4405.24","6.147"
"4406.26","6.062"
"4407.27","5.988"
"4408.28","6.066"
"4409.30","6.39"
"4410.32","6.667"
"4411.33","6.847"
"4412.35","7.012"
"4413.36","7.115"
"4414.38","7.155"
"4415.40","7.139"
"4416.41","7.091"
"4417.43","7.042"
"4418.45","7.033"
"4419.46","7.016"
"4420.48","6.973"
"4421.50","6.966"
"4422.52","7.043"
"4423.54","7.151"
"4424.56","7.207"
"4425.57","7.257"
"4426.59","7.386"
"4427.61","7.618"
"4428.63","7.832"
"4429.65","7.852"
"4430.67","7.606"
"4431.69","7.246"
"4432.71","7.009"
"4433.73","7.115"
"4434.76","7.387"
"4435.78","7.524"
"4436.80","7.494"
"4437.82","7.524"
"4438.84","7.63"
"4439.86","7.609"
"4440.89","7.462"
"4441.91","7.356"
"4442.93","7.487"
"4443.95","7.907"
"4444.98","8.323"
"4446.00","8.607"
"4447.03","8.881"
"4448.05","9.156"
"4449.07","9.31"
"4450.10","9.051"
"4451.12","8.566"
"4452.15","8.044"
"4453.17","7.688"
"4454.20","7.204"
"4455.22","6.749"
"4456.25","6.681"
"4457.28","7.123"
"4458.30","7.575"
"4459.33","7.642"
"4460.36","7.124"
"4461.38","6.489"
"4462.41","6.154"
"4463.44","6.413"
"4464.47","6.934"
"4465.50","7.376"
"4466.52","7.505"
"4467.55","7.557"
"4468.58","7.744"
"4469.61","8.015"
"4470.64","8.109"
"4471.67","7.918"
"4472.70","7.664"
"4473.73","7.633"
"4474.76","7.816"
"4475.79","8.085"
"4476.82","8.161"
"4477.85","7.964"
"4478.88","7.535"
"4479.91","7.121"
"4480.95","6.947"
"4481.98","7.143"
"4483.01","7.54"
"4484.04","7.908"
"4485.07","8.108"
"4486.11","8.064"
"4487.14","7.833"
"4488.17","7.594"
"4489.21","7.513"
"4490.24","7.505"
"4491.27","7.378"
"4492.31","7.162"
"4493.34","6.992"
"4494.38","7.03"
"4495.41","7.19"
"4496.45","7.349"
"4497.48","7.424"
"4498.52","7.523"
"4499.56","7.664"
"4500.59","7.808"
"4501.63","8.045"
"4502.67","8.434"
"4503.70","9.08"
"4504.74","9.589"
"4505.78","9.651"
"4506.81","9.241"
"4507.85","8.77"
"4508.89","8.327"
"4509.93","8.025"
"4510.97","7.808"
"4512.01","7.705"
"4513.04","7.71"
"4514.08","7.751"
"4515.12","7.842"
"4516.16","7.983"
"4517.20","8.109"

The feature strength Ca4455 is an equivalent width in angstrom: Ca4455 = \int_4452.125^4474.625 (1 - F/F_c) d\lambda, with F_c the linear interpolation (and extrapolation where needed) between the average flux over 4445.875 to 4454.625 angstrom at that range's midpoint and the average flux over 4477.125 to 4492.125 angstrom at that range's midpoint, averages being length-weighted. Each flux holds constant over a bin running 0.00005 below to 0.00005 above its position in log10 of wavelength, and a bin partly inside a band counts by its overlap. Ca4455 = 2.3 angstrom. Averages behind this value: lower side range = 8.51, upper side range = 7.58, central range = 7.33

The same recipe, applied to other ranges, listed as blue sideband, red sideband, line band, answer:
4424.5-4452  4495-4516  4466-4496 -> 1.6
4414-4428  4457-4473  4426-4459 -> -2.3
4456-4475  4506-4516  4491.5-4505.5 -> 0.2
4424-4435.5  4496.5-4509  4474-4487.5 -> 0.7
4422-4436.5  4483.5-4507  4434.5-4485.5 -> -0.3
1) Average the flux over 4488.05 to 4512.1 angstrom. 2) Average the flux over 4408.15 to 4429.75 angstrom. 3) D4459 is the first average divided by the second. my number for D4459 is 1.1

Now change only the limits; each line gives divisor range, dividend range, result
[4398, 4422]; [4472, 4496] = 1.09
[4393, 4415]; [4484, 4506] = 1.13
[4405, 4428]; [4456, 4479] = 1.08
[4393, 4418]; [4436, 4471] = 1.10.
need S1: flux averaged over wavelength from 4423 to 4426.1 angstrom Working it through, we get 7.22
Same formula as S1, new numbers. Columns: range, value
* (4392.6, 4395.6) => 6.82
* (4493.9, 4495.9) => 7.13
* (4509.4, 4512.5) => 7.84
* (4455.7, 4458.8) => 7.12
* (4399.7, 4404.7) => 7.03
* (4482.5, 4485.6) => 7.85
